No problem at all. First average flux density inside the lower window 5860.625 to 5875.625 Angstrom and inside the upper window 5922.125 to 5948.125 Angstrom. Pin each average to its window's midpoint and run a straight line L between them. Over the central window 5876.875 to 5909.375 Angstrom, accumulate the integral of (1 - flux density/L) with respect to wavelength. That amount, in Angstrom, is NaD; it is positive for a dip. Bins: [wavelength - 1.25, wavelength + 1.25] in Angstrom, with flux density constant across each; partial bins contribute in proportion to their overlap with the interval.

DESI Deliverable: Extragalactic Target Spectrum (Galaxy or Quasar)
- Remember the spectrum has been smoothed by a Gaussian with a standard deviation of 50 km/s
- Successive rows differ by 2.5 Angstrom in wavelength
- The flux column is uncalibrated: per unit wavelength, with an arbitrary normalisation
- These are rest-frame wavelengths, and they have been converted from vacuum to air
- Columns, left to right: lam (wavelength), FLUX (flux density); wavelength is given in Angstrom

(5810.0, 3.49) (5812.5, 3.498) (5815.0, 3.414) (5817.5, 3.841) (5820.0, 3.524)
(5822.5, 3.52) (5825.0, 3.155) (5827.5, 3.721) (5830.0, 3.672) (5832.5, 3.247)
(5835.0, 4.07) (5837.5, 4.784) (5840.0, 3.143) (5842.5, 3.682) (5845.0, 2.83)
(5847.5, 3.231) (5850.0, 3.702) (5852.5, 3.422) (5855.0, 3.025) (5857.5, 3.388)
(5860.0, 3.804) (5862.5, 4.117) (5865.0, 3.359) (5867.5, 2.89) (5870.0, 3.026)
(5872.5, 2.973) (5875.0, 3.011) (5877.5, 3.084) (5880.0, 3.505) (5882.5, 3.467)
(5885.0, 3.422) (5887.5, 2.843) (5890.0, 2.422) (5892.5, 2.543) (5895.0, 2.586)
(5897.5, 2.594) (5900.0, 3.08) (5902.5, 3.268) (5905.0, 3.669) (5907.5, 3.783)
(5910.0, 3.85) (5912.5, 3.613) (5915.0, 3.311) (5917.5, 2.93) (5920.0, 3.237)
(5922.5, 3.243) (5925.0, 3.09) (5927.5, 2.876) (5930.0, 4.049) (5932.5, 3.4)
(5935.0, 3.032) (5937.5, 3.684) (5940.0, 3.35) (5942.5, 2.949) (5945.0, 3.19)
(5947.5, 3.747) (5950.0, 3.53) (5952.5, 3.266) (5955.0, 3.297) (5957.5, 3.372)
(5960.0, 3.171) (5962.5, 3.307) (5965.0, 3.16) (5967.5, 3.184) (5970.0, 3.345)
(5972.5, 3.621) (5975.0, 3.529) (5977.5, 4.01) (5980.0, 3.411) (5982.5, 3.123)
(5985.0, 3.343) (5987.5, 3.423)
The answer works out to 1.7 Angstrom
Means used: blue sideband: 3.26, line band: 3.11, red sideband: 3.32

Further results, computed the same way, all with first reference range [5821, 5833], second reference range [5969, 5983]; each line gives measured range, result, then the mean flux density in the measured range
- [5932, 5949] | 0.9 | 3.34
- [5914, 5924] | 1.0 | 3.17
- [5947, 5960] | 0.5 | 3.4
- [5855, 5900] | 4.9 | 3.12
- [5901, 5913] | -0.4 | 3.63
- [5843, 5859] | 0.9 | 3.29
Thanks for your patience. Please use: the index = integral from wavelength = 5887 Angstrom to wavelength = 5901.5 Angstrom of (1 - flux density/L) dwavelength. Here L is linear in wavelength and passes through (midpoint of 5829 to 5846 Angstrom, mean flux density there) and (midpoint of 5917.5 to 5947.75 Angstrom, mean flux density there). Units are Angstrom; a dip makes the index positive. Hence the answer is 3.18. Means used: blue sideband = 3.64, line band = 2.68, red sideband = 3.29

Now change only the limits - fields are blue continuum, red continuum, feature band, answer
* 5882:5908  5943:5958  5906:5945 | -1.7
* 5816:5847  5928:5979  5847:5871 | 1.0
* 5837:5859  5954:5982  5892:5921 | 1.6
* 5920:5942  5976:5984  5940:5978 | 0.7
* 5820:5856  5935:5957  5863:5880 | 1.6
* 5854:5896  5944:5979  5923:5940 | -0.2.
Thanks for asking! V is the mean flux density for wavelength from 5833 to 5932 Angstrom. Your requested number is 3.31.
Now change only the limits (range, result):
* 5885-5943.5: 3.2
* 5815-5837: 3.62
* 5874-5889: 3.21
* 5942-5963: 3.33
